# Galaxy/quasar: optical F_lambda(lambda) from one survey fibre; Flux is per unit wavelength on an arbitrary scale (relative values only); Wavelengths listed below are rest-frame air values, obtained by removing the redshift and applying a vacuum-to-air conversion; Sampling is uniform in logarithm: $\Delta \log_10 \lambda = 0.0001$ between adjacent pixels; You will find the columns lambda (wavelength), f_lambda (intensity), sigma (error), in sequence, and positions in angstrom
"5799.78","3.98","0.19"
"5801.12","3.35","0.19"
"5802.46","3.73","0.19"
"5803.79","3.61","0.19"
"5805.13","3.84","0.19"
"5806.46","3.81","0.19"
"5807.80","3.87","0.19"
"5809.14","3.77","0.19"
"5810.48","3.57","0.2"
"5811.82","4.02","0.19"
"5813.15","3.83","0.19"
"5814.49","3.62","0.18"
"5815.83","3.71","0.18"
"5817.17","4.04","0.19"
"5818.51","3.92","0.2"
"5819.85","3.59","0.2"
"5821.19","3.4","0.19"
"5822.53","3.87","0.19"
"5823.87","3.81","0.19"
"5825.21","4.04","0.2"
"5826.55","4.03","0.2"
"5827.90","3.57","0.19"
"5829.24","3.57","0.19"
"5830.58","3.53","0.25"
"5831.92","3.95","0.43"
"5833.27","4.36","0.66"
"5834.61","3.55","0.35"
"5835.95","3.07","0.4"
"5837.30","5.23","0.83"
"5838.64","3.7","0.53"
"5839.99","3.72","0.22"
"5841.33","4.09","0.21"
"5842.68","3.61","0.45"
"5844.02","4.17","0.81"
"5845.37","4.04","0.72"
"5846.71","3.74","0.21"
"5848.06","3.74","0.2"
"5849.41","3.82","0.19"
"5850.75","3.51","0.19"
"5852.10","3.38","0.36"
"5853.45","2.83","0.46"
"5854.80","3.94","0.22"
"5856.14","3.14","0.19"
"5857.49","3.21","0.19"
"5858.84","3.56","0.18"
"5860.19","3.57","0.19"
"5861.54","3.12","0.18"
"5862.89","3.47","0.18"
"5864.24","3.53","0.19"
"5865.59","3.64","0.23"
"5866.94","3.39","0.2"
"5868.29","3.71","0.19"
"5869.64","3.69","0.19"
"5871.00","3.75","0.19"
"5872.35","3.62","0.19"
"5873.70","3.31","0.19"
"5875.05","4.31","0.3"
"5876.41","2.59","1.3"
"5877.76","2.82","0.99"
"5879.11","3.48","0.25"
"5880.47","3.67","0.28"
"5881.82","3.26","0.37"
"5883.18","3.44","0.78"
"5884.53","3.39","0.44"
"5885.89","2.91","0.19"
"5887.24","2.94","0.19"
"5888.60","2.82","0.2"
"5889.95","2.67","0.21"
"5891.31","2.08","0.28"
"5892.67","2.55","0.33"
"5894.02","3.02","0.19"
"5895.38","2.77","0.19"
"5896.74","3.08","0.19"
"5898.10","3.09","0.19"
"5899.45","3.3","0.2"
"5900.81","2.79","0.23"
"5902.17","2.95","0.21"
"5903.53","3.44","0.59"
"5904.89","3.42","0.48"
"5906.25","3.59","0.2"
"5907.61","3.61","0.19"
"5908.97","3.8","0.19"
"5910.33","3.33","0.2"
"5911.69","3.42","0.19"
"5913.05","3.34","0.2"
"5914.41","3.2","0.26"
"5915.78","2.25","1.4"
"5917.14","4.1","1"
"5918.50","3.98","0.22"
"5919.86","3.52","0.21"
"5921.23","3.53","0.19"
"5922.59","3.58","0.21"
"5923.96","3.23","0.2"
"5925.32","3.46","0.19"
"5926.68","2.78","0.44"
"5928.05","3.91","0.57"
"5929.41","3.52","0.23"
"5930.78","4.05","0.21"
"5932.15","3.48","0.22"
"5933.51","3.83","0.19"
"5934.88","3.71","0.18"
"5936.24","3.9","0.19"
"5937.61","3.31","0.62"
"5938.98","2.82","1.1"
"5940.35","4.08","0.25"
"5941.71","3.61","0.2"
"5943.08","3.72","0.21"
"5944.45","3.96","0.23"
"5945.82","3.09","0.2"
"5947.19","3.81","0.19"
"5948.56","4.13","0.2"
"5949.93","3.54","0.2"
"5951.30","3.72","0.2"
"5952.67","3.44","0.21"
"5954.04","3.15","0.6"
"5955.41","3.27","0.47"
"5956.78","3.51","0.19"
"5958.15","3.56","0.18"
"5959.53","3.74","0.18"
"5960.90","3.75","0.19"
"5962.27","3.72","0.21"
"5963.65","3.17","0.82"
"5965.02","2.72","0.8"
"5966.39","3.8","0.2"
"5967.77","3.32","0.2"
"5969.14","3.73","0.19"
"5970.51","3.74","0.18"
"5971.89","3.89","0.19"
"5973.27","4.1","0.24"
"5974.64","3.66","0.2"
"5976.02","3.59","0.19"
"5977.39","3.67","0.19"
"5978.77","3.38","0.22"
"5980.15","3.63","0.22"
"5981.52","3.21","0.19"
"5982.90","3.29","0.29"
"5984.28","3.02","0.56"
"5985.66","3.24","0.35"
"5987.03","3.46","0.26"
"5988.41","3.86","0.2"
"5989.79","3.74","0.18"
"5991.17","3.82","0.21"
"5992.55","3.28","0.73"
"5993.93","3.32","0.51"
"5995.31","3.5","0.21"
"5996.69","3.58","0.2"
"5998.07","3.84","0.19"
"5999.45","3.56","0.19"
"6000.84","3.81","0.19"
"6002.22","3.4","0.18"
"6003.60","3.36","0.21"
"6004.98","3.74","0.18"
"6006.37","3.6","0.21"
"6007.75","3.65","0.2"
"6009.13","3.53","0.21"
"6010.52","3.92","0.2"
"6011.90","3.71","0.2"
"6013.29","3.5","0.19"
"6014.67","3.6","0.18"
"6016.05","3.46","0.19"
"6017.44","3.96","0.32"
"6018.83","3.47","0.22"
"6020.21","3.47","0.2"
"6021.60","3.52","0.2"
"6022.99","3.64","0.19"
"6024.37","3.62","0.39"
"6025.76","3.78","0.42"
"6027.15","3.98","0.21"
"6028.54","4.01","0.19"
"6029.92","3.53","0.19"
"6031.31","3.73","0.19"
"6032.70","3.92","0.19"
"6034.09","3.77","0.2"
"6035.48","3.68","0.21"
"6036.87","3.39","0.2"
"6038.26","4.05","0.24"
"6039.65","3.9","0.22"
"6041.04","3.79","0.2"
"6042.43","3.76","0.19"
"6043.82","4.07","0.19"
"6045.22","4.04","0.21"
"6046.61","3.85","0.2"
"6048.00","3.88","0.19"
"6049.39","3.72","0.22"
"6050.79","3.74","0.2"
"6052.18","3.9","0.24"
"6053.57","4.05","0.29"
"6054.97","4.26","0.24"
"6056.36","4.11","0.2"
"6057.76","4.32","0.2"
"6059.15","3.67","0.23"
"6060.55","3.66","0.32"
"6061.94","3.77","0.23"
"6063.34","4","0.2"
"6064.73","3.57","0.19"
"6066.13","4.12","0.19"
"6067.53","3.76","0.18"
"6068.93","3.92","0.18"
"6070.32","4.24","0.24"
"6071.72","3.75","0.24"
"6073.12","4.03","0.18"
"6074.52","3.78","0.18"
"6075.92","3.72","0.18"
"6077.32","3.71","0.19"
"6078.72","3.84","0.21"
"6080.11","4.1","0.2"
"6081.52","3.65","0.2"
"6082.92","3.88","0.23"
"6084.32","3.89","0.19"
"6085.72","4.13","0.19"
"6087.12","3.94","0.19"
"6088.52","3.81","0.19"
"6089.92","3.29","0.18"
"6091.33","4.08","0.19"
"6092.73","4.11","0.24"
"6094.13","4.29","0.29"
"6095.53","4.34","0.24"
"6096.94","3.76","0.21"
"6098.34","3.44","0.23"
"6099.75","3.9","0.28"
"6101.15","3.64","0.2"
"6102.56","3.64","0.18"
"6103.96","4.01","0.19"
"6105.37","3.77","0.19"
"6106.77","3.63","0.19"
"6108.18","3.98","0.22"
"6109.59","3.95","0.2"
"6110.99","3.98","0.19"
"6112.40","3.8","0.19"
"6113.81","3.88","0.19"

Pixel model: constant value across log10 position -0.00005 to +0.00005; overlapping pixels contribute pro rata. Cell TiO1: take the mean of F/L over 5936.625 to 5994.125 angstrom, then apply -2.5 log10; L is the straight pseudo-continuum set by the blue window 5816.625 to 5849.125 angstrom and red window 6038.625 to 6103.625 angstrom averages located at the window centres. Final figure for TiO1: 0.10 mag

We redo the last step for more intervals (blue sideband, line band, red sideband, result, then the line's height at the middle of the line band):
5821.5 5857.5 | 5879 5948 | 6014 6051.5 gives 0.13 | 3.75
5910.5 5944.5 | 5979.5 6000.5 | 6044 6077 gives 0.06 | 3.7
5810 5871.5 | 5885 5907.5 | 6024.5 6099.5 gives 0.25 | 3.75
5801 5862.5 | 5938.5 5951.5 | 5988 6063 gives 0.02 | 3.73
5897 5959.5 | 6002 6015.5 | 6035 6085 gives 0.03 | 3.72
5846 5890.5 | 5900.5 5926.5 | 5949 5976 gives 0.03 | 3.47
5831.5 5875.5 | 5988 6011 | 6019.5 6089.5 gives 0.06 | 3.8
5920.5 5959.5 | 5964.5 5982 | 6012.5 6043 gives 0.01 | 3.62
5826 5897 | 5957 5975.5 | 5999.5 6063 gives 0.01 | 3.65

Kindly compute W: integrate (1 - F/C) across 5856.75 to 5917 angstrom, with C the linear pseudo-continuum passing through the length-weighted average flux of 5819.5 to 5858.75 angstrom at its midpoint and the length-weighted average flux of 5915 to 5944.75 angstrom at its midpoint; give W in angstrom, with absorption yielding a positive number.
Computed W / 6.3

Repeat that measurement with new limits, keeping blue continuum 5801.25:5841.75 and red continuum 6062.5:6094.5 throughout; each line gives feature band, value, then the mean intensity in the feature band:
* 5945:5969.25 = 2.17 angstrom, 3.51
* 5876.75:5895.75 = 4.19 angstrom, 2.98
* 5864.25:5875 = 0.55 angstrom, 3.63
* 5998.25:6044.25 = 2.13 angstrom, 3.69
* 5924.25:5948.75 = 1.53 angstrom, 3.6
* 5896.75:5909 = 1.72 angstrom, 3.29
